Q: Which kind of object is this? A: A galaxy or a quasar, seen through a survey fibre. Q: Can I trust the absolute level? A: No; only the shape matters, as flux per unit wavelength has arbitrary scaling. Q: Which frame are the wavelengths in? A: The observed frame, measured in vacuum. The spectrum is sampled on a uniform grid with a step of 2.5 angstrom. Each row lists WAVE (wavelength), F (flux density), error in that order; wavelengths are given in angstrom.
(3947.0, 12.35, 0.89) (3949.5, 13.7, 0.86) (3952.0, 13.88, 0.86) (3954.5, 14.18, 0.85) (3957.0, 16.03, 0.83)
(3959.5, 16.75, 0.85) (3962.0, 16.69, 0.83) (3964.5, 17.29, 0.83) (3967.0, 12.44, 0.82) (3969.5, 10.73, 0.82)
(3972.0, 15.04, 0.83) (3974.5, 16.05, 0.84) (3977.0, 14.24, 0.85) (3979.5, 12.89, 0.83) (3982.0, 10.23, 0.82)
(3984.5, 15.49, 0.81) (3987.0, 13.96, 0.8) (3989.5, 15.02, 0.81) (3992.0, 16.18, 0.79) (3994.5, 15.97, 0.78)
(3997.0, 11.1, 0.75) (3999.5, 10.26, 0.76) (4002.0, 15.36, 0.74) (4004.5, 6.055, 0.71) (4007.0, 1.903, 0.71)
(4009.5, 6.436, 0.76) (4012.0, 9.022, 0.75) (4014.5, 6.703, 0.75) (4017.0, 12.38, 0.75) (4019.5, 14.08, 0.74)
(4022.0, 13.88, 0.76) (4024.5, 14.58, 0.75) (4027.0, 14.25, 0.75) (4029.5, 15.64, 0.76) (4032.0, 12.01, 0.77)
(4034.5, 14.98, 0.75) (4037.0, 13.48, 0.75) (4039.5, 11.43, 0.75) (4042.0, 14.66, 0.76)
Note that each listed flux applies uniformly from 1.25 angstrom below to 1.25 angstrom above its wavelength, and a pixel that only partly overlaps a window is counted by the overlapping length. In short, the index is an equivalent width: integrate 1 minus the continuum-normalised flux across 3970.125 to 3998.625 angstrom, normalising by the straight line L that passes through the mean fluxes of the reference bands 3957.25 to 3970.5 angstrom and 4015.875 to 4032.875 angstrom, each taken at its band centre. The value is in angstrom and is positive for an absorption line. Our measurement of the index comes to 1.0 angstrom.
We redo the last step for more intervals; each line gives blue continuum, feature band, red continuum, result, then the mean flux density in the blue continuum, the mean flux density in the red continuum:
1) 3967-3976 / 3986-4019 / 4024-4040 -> 7.0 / 13.7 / 13.8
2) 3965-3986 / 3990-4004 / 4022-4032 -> 0.4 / 13.5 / 14.4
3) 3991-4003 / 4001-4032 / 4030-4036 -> 6.5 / 13.7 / 13.8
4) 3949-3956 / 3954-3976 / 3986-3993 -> -1.0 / 14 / 15.1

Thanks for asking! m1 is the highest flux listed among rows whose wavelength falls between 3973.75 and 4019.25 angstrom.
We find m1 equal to 16.18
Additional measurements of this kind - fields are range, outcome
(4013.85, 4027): 14.58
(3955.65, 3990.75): 17.29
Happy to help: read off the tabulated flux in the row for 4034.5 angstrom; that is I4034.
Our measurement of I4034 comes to 14.98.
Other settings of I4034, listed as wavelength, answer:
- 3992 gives 16.18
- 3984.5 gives 15.49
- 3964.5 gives 17.29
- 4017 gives 12.38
